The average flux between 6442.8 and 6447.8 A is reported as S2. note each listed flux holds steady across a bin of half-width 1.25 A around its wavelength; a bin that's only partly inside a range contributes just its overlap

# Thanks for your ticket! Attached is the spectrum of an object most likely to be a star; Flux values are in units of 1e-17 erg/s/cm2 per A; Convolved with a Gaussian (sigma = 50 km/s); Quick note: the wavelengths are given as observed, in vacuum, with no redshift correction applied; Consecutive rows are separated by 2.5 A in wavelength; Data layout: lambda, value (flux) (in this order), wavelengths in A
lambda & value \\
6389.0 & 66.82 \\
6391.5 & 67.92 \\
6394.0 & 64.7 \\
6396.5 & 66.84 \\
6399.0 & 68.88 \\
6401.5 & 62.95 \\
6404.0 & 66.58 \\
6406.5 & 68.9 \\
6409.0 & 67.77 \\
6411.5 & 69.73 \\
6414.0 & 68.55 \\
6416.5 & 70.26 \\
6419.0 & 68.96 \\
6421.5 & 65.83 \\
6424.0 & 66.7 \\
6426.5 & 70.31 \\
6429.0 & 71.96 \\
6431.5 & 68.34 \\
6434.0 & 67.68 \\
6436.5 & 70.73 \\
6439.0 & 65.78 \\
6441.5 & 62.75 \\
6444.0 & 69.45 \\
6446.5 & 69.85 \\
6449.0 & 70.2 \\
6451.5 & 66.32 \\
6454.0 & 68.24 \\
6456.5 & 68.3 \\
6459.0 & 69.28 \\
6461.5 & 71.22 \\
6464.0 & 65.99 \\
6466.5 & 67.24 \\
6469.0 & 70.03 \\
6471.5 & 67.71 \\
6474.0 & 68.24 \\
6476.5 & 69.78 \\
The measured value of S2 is 69.7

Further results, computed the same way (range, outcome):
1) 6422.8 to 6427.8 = 68.6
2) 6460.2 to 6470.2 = 68.6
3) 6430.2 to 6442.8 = 67.1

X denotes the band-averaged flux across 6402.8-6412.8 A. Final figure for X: 68.3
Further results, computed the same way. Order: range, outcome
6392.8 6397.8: 65.8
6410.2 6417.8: 69.5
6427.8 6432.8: 70.1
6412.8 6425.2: 68.1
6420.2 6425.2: 66.3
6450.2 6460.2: 68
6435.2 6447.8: 67.7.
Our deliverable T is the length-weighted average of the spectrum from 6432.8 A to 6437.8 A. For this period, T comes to 69.2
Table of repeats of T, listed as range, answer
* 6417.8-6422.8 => 67.4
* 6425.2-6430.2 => 71.1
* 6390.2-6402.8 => 66.3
